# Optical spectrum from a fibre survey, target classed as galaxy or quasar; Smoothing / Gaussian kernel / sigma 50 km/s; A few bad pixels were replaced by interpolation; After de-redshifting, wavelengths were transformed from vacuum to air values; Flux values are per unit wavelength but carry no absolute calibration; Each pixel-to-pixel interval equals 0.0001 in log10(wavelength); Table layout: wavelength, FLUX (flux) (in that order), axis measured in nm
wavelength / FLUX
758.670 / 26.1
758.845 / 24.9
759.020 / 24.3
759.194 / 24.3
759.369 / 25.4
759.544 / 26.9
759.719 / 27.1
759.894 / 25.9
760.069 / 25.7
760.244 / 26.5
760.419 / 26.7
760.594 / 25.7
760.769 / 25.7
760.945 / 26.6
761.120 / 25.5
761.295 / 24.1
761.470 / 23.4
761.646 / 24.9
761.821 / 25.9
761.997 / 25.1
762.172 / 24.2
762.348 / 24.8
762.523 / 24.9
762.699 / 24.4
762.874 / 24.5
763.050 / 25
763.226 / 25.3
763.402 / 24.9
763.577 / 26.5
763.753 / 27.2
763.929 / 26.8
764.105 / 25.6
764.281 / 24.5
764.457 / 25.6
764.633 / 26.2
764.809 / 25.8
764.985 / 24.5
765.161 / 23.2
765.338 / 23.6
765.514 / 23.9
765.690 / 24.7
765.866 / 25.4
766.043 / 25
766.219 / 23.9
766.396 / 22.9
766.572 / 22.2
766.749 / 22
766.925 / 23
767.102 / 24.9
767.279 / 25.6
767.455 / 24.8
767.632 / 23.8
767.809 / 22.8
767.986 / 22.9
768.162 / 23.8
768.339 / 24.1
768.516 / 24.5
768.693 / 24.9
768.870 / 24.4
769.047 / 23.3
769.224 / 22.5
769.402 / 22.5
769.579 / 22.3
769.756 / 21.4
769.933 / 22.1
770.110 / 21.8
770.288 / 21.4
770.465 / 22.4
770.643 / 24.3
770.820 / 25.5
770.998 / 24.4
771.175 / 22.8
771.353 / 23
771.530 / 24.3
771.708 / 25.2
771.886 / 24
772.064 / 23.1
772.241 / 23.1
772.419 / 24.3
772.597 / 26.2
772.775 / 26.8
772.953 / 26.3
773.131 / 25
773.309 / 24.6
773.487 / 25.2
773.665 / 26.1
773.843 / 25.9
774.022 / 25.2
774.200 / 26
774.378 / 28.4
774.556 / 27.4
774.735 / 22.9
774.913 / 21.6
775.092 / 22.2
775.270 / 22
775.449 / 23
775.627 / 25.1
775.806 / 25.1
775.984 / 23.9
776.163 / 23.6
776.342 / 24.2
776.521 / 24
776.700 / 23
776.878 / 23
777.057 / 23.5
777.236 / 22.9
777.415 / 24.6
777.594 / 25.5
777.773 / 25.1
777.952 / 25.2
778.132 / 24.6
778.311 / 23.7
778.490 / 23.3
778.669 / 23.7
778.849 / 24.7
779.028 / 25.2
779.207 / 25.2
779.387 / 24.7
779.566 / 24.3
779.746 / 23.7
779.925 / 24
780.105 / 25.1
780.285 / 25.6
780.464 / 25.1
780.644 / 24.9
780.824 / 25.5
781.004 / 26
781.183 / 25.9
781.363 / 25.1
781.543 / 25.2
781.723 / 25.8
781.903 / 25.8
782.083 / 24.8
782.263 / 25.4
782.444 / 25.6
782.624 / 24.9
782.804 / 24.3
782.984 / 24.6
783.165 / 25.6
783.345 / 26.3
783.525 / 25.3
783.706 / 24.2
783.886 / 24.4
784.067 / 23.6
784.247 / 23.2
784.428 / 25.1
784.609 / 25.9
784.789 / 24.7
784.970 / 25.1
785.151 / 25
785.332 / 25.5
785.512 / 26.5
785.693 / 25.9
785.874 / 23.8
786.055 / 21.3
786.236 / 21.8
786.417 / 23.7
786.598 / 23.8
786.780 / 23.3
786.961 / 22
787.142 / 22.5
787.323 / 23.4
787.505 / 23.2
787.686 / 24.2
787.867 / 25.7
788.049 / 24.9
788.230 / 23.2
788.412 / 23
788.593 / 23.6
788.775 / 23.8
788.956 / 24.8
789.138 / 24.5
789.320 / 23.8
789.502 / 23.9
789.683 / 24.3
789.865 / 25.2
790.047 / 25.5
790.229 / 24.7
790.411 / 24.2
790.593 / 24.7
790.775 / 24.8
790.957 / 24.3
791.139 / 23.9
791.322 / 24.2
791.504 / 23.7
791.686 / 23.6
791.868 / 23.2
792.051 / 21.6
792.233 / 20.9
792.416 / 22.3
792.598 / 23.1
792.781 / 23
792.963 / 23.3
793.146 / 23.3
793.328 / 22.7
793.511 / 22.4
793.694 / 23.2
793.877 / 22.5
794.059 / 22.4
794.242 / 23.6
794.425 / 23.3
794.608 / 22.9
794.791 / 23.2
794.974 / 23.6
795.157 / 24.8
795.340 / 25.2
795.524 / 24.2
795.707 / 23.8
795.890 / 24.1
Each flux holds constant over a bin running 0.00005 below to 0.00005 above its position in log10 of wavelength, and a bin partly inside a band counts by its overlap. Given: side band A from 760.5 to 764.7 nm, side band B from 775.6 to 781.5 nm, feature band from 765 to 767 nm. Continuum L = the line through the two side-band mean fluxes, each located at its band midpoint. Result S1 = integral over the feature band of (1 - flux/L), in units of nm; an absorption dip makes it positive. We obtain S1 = 0.12 nm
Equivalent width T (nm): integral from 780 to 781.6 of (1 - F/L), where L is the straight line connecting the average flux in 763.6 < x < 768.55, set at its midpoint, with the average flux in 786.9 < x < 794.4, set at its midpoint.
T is -0.10 nm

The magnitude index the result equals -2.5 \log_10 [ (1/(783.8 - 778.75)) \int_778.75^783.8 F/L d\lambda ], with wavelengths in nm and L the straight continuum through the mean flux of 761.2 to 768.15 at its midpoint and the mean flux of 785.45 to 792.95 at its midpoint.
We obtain -0.05 mag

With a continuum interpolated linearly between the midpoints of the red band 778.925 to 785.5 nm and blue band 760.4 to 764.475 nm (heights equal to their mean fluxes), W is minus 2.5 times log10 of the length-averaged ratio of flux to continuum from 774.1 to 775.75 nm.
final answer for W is 0.04 mag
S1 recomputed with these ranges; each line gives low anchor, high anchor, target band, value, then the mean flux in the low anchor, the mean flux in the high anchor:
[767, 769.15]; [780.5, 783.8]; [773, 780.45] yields 0.115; 24.1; 25.3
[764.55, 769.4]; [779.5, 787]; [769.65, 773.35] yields 0.047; 24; 24.7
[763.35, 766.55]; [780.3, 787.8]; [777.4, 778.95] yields 0.014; 25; 24.6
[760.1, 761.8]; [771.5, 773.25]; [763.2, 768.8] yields 0.152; 25.5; 24.8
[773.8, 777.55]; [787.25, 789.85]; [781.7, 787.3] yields -0.089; 24.2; 24.1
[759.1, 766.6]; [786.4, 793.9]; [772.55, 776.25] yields -0.053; 25.2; 23.6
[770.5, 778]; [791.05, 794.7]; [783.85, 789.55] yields -0.142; 24.4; 23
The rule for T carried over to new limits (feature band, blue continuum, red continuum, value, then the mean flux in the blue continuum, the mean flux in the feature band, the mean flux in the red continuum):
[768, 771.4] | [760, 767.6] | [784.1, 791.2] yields 0.21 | 24.9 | 23.2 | 24.2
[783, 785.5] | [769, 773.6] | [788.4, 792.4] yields -0.11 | 23.8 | 25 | 23.9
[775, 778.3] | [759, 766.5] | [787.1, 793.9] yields 0.07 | 25.2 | 23.9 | 23.7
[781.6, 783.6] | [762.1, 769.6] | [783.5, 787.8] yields -0.10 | 24.4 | 25.3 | 24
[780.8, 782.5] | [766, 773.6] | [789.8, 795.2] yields -0.14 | 23.8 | 25.5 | 23.4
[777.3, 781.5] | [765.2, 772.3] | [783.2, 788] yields -0.14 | 23.6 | 24.8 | 24.2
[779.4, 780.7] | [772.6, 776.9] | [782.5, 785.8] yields 0.01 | 24.7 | 24.7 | 25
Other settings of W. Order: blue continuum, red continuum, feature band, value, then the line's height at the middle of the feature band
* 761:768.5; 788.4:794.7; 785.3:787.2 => 0.007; 23.8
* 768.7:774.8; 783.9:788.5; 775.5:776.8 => 0.004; 24.2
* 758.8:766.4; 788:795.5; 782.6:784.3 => -0.026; 24.1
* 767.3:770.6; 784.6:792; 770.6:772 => -0.041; 23.3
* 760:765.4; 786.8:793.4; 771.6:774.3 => -0.020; 24.7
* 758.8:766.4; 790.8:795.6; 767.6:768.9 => 0.043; 24.8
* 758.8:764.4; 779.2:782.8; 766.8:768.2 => 0.062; 25.3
